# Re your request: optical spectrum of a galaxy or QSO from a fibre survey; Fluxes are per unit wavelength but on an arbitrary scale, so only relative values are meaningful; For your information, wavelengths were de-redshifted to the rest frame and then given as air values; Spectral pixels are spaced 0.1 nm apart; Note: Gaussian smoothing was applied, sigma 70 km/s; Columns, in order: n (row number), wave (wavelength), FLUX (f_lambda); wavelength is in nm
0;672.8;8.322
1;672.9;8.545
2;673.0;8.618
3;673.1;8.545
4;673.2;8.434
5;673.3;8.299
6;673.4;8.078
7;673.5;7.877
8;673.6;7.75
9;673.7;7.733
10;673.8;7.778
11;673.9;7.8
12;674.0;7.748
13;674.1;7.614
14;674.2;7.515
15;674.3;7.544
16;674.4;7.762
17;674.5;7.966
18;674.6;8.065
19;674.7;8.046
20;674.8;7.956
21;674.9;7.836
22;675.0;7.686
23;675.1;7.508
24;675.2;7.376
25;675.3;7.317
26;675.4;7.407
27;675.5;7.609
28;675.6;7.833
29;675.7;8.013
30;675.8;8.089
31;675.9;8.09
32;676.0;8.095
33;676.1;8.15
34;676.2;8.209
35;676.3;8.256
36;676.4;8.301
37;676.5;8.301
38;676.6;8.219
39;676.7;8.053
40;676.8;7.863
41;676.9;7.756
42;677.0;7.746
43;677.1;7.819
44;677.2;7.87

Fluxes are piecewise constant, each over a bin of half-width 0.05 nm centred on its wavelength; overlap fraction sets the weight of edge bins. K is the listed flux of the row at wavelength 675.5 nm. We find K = 7.609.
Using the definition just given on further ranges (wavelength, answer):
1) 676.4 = 8.301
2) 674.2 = 7.515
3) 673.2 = 8.434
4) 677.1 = 7.819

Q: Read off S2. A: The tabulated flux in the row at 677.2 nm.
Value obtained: 7.87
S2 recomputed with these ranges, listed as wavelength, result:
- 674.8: 7.956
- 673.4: 8.078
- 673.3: 8.299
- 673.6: 7.75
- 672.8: 8.322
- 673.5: 7.877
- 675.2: 7.376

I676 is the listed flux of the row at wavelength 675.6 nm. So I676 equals 7.833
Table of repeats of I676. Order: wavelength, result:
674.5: 7.966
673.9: 7.8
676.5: 8.301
